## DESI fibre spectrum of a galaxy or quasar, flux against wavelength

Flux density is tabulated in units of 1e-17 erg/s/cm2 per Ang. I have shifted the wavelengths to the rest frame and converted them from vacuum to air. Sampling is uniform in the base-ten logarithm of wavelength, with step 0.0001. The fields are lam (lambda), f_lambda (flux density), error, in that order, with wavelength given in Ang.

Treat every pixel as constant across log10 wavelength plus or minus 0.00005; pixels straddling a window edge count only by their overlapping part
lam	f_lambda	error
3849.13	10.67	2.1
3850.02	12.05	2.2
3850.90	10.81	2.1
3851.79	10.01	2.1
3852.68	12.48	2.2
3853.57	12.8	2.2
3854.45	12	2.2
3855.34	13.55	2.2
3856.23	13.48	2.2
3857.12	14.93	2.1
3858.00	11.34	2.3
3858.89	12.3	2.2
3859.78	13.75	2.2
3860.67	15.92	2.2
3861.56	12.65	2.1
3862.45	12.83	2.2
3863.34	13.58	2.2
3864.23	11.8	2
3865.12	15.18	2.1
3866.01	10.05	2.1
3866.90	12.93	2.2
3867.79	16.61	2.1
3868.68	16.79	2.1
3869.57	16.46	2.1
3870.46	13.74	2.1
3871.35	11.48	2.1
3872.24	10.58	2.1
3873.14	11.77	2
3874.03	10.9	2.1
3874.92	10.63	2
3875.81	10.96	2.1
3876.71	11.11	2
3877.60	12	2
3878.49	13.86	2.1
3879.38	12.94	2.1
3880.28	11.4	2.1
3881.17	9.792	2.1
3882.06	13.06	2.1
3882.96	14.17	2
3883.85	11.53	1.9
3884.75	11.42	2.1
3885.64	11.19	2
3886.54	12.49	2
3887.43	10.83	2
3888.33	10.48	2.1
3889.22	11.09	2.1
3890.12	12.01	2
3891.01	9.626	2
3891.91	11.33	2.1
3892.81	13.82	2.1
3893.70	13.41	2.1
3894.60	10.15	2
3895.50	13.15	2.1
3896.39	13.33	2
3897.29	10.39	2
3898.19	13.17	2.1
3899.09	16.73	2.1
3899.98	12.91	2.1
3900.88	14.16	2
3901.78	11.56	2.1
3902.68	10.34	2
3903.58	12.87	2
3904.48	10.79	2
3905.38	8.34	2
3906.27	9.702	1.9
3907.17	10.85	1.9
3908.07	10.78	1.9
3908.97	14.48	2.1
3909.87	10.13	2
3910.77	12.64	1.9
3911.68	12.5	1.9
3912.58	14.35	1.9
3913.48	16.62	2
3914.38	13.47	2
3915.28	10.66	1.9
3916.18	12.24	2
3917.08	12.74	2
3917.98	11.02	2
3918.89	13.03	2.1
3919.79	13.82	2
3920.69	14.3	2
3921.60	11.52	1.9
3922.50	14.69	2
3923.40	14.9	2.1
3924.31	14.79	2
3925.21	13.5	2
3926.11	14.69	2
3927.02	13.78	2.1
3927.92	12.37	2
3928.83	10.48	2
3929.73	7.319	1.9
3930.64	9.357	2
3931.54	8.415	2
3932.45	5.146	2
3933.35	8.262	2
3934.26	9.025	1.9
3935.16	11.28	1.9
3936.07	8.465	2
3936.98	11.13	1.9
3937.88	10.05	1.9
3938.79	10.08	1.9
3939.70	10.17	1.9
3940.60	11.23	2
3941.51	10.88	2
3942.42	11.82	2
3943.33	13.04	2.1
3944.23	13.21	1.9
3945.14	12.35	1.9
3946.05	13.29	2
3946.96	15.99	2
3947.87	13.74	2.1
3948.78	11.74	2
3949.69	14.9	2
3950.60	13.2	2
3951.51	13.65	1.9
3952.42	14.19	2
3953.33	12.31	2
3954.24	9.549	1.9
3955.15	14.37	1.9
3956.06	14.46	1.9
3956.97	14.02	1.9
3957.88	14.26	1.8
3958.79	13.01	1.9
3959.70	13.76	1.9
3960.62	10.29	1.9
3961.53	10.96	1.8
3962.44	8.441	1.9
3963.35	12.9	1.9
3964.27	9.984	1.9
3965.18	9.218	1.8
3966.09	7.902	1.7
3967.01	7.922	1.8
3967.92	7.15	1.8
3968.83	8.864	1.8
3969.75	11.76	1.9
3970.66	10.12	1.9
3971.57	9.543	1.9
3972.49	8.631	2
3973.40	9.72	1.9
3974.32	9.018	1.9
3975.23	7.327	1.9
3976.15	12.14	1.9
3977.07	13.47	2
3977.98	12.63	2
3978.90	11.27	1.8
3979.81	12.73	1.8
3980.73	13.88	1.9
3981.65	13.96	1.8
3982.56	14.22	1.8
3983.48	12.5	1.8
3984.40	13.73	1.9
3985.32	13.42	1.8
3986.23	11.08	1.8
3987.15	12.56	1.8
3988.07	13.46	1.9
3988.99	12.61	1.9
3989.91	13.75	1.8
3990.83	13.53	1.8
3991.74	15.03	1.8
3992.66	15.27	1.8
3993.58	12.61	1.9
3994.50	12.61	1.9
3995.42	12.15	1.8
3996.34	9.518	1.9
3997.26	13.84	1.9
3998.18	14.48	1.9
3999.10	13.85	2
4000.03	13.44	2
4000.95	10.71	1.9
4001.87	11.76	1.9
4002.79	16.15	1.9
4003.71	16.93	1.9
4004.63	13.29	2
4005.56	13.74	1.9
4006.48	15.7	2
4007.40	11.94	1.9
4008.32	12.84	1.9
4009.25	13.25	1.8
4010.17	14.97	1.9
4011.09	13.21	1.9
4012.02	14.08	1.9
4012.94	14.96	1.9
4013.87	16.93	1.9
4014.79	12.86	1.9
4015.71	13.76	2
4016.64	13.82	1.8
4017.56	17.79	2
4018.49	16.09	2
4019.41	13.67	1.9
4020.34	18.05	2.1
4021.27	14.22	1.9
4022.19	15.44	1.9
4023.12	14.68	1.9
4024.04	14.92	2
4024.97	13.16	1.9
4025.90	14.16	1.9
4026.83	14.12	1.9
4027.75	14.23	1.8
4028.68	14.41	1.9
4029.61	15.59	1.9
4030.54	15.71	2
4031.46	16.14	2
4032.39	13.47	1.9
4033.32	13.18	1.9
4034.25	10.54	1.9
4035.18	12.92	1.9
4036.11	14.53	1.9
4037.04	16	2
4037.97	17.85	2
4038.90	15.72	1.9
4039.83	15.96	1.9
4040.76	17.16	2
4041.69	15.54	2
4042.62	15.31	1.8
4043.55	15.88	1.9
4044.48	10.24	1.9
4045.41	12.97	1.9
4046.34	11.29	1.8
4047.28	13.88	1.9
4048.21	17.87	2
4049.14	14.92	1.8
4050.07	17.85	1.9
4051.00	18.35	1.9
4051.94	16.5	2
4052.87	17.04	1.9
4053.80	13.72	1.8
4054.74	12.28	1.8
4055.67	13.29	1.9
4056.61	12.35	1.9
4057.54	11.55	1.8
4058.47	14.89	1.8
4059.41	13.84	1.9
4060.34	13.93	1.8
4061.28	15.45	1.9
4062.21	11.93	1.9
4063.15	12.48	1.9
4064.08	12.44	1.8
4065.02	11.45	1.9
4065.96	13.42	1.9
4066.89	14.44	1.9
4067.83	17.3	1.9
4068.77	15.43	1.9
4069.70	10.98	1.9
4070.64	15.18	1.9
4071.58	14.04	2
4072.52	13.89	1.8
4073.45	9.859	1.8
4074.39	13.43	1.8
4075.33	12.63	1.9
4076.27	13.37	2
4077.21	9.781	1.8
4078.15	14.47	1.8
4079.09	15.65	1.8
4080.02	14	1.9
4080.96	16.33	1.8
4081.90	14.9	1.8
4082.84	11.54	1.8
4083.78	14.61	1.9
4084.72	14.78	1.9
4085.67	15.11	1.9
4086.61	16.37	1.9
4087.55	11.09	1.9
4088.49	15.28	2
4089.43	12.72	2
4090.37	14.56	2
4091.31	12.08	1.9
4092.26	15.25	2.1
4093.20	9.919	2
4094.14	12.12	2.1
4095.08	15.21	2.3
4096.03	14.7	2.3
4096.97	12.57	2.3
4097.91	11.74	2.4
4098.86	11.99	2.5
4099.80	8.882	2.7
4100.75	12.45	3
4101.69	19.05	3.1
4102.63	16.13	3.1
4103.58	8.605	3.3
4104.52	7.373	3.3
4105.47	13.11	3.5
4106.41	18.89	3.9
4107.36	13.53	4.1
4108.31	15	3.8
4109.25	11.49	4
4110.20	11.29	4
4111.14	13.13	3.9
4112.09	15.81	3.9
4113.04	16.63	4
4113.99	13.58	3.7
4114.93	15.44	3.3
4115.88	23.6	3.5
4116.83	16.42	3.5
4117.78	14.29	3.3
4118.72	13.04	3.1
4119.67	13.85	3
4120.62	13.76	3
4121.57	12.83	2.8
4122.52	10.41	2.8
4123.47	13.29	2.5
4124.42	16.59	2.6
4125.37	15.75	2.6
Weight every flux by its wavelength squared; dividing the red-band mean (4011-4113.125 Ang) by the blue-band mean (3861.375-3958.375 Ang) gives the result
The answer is 1.2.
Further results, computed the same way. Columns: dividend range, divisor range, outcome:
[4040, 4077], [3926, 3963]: 1.27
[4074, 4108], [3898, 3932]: 1.19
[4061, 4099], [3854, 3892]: 1.20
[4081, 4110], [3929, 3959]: 1.24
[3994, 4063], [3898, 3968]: 1.26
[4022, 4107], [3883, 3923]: 1.24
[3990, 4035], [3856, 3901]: 1.20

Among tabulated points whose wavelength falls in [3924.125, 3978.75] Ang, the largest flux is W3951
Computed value 15.99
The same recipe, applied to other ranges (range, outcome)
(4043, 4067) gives 18.35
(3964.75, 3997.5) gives 15.27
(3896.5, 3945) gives 16.73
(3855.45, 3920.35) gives 16.79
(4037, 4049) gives 17.87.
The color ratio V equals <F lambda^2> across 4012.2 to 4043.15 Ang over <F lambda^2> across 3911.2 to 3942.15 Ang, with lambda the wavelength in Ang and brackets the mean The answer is 1.35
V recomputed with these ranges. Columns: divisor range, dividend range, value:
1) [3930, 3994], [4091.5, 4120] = 1.28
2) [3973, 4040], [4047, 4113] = 1.04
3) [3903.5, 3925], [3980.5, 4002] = 1.08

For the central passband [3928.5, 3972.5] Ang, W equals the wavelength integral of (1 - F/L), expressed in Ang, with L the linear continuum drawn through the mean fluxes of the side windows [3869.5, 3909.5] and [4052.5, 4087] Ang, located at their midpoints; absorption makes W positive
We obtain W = 5.0 Ang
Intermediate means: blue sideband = 11.9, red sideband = 13.7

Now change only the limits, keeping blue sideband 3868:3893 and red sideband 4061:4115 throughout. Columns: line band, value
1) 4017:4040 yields -3.13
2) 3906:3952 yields 1.49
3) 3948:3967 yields 0.79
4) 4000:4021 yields -2.24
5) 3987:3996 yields -0.34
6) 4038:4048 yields -1.09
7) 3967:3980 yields 2.60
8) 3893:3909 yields 0.25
